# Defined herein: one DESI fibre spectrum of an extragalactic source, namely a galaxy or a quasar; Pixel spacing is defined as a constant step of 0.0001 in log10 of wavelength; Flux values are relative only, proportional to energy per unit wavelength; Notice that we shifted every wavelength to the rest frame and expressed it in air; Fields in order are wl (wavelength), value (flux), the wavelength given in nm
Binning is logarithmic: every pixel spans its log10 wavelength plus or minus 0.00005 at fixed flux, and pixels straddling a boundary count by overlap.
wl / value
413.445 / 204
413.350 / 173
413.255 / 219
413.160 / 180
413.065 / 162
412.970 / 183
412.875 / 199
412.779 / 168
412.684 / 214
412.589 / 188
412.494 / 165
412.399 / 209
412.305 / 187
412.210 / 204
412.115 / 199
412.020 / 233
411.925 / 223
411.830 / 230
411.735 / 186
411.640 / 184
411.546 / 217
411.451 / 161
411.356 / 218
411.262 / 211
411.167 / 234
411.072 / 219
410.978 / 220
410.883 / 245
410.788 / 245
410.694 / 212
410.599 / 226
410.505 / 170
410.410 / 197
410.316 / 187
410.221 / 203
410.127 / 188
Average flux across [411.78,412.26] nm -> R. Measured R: 217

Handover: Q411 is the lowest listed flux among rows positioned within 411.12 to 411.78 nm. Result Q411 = 161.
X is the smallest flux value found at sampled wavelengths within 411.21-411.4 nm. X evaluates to 211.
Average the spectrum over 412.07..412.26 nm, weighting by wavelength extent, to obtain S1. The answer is 201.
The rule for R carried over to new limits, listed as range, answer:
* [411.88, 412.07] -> 227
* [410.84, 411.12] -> 228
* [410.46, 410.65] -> 199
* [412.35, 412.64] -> 188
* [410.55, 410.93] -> 232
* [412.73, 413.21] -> 179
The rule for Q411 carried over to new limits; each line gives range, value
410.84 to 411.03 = 220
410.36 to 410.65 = 170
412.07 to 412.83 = 165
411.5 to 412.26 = 184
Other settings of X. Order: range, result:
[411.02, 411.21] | 219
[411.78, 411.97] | 223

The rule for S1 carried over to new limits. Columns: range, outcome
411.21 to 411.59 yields 202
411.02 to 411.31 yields 222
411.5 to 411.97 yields 208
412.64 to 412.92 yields 193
